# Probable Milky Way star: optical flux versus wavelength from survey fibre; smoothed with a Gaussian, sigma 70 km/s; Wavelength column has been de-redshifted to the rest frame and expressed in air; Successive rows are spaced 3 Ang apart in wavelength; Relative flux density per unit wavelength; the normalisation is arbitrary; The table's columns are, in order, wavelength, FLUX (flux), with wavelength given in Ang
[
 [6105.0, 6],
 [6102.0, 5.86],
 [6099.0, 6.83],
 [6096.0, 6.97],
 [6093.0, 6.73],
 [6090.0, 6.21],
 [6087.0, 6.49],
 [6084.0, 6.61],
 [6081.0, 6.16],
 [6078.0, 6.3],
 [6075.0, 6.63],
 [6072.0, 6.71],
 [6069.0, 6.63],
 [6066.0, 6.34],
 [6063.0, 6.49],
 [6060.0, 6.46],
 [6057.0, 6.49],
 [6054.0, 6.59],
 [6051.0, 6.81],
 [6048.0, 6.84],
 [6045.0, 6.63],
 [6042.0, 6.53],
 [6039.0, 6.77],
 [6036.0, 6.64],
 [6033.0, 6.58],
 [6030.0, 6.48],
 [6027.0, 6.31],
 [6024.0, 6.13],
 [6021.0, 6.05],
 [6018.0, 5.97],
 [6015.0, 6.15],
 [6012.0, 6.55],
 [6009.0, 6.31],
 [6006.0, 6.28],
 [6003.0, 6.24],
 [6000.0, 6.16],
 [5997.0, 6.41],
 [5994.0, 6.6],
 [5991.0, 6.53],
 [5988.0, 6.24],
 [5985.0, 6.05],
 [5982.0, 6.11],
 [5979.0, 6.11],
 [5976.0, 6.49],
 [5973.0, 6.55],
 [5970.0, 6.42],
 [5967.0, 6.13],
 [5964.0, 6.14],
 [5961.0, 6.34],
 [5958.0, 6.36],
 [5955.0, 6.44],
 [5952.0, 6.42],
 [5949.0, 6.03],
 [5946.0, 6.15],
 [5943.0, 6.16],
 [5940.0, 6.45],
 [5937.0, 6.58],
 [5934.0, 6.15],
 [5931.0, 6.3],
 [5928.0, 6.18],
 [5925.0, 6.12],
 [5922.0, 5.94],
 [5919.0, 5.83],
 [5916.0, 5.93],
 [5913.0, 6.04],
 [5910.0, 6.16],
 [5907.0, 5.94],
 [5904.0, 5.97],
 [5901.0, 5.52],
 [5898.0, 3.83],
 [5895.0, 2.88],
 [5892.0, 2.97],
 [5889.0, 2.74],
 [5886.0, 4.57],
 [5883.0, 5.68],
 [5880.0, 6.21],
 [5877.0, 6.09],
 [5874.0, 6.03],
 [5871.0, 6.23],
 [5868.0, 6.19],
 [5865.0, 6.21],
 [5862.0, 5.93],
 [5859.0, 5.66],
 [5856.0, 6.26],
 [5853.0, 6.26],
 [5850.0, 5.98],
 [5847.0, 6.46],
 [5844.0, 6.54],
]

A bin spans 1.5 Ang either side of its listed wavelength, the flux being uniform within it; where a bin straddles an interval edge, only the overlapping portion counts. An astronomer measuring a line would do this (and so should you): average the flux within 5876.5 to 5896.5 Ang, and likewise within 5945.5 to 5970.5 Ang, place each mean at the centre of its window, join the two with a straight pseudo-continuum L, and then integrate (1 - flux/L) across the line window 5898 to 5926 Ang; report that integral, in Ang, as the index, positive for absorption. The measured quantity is -4.31 Ang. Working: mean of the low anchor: 4.37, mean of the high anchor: 6.27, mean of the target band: 5.82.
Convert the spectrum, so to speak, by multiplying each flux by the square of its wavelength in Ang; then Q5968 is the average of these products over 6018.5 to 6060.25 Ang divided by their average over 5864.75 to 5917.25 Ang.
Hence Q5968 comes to 1.30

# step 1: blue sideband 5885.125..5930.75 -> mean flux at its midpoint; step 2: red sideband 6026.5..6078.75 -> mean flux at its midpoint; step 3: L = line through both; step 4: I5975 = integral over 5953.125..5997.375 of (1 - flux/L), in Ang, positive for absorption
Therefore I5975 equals -3.93 Ang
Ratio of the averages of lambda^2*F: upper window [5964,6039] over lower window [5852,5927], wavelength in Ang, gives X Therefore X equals 1.20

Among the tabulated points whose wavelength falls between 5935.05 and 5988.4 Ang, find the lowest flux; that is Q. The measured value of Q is 6.03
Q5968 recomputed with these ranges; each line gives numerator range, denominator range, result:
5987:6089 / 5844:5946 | 1.19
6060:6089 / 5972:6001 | 1.05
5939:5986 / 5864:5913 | 1.23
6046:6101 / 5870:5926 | 1.32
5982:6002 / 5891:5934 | 1.19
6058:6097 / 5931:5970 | 1.08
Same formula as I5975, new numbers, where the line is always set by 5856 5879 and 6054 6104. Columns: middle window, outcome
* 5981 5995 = 0.0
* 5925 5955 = -0.3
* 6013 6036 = 0.4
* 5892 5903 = 3.8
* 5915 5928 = 0.4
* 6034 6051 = -0.7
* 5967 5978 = -0.3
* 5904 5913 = 0.2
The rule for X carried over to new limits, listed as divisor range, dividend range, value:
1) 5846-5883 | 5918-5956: 1.04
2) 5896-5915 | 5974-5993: 1.17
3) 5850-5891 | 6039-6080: 1.24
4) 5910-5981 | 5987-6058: 1.06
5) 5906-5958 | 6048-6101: 1.11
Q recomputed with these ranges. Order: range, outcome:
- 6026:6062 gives 6.31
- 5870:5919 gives 2.74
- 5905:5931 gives 5.83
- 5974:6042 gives 5.97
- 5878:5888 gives 4.57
